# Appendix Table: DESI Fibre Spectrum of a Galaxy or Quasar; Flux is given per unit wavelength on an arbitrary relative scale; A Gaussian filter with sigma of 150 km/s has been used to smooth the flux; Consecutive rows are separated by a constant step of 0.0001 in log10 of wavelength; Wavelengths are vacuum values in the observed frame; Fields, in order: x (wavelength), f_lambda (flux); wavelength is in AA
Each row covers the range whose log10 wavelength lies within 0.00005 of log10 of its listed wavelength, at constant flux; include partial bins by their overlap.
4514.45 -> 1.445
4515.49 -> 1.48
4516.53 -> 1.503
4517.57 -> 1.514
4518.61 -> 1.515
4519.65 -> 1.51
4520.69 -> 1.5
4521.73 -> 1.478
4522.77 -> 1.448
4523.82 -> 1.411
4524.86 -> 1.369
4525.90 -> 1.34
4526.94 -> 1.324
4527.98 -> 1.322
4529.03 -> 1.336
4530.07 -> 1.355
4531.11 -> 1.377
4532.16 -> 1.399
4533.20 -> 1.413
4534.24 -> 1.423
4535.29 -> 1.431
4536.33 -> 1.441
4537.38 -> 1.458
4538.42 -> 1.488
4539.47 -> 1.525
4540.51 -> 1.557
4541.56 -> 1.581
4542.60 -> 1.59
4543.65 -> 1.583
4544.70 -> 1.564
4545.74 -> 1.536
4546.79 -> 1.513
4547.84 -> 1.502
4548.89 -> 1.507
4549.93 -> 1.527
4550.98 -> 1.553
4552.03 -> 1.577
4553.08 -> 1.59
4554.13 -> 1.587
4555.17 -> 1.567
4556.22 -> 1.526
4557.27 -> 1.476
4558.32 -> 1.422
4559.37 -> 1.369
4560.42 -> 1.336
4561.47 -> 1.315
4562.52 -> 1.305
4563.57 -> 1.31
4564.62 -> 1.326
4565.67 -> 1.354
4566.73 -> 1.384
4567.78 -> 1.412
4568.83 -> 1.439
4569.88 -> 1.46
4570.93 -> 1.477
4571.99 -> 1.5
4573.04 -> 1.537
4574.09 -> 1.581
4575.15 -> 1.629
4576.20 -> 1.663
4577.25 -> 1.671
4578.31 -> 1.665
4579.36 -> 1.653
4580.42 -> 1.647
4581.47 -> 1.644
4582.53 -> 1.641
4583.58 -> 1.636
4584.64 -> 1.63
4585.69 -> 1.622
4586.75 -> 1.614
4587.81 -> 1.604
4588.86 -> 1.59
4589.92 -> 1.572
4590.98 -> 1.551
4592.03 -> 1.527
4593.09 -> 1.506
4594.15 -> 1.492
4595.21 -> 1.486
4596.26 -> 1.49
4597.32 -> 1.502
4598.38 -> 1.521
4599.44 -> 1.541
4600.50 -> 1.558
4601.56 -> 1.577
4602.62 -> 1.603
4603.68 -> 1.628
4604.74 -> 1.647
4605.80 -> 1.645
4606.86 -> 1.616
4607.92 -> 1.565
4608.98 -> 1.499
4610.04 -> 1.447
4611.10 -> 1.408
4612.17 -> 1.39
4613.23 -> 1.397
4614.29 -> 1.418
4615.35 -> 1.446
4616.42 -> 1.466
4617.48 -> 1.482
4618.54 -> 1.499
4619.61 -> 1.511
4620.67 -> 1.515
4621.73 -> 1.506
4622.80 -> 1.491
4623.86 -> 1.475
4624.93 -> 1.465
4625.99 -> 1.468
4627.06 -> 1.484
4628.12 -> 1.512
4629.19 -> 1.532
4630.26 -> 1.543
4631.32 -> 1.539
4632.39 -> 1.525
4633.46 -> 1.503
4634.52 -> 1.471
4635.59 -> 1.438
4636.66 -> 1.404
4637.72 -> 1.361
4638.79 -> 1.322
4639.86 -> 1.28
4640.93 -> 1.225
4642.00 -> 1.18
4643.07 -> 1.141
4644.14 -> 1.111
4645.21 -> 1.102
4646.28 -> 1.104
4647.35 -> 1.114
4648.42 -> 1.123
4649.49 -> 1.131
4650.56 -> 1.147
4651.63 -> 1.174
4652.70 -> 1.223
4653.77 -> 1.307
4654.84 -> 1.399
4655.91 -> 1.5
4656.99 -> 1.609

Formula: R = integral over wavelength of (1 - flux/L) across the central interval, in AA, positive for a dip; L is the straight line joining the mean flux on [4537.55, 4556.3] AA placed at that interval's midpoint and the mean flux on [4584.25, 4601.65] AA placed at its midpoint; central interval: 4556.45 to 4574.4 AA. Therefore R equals 1.6 AA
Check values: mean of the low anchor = 1.55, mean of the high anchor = 1.55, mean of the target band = 1.41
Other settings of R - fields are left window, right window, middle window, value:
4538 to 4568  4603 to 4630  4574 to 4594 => -1.6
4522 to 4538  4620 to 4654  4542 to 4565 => -1.7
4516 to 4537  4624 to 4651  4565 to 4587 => -2.9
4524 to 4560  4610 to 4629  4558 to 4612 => -2.0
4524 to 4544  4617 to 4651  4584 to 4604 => -2.4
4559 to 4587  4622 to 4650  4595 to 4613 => -1.3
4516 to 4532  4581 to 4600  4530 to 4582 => -0.3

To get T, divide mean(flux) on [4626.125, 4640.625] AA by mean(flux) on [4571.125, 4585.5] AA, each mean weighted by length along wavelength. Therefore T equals 0.90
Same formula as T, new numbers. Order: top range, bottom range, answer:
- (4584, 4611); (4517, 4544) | 1.08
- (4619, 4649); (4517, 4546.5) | 0.94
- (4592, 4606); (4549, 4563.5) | 1.05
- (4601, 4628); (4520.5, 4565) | 1.04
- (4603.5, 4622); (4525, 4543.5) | 1.05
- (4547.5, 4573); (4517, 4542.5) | 1.01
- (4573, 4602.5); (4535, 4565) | 1.07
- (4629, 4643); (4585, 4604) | 0.90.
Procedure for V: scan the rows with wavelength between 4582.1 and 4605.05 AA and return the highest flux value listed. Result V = 1.647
